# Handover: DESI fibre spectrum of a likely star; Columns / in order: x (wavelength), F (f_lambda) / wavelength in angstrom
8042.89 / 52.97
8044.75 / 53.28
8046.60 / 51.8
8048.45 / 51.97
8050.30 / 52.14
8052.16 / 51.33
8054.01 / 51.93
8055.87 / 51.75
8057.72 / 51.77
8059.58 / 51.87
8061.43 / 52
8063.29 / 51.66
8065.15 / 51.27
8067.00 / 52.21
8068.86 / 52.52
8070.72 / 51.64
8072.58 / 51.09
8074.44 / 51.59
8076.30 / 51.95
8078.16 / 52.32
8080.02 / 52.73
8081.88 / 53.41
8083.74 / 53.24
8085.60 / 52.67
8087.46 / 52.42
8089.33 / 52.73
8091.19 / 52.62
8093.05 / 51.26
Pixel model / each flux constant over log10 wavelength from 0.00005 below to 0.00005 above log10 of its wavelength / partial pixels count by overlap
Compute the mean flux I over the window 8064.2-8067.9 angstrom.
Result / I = 51.8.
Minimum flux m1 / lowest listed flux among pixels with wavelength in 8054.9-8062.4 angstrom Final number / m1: 51.75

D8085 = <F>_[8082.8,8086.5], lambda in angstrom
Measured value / 53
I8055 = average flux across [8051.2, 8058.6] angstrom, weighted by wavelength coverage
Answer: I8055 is 51.7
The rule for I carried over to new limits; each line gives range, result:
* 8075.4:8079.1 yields 52.1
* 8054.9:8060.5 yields 51.8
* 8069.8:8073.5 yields 51.3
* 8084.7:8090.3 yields 52.6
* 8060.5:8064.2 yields 51.9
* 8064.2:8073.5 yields 51.7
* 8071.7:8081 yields 51.9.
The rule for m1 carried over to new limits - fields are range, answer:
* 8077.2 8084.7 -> 52.32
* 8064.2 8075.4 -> 51.09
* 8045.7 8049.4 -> 51.8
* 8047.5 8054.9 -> 51.33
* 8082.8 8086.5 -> 52.67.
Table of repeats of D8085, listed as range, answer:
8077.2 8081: 52.5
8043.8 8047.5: 52.5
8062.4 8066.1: 51.5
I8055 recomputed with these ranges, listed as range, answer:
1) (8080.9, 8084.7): 53.4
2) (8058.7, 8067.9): 51.8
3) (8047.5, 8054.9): 51.9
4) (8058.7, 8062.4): 52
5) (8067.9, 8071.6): 52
